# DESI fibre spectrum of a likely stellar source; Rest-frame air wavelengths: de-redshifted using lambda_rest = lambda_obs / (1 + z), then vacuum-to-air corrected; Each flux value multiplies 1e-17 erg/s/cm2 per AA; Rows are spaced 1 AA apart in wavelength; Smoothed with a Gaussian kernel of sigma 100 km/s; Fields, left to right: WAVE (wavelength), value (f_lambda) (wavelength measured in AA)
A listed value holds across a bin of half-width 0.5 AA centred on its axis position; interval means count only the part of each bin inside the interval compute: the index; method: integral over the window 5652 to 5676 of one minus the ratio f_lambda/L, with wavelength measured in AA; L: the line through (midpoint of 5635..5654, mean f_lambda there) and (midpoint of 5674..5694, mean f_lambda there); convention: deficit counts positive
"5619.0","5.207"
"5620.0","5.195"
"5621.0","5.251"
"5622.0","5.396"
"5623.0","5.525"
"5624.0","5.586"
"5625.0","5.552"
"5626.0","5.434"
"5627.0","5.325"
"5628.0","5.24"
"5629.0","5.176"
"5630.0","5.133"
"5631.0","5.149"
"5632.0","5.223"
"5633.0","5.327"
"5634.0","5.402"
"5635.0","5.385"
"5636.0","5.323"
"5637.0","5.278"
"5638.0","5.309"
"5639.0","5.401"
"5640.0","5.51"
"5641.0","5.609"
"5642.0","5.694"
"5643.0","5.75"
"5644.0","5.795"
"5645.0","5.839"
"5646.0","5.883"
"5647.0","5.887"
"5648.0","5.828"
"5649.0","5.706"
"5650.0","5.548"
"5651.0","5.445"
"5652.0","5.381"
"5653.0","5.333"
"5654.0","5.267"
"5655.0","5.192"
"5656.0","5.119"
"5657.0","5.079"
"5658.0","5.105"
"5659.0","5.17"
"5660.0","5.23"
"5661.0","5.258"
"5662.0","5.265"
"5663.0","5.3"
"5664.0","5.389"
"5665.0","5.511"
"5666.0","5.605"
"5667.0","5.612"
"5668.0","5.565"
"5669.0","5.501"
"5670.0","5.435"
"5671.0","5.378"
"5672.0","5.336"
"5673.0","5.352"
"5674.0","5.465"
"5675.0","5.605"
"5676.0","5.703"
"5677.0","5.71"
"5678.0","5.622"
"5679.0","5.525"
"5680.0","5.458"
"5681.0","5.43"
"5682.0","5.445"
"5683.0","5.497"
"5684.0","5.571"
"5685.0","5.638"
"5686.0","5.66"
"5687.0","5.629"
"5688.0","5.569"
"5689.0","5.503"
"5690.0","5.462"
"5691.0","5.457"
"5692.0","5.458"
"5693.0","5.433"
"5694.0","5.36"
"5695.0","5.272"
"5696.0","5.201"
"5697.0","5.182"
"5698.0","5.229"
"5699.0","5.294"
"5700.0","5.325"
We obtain 0.85 AA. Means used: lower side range 5.57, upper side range 5.54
